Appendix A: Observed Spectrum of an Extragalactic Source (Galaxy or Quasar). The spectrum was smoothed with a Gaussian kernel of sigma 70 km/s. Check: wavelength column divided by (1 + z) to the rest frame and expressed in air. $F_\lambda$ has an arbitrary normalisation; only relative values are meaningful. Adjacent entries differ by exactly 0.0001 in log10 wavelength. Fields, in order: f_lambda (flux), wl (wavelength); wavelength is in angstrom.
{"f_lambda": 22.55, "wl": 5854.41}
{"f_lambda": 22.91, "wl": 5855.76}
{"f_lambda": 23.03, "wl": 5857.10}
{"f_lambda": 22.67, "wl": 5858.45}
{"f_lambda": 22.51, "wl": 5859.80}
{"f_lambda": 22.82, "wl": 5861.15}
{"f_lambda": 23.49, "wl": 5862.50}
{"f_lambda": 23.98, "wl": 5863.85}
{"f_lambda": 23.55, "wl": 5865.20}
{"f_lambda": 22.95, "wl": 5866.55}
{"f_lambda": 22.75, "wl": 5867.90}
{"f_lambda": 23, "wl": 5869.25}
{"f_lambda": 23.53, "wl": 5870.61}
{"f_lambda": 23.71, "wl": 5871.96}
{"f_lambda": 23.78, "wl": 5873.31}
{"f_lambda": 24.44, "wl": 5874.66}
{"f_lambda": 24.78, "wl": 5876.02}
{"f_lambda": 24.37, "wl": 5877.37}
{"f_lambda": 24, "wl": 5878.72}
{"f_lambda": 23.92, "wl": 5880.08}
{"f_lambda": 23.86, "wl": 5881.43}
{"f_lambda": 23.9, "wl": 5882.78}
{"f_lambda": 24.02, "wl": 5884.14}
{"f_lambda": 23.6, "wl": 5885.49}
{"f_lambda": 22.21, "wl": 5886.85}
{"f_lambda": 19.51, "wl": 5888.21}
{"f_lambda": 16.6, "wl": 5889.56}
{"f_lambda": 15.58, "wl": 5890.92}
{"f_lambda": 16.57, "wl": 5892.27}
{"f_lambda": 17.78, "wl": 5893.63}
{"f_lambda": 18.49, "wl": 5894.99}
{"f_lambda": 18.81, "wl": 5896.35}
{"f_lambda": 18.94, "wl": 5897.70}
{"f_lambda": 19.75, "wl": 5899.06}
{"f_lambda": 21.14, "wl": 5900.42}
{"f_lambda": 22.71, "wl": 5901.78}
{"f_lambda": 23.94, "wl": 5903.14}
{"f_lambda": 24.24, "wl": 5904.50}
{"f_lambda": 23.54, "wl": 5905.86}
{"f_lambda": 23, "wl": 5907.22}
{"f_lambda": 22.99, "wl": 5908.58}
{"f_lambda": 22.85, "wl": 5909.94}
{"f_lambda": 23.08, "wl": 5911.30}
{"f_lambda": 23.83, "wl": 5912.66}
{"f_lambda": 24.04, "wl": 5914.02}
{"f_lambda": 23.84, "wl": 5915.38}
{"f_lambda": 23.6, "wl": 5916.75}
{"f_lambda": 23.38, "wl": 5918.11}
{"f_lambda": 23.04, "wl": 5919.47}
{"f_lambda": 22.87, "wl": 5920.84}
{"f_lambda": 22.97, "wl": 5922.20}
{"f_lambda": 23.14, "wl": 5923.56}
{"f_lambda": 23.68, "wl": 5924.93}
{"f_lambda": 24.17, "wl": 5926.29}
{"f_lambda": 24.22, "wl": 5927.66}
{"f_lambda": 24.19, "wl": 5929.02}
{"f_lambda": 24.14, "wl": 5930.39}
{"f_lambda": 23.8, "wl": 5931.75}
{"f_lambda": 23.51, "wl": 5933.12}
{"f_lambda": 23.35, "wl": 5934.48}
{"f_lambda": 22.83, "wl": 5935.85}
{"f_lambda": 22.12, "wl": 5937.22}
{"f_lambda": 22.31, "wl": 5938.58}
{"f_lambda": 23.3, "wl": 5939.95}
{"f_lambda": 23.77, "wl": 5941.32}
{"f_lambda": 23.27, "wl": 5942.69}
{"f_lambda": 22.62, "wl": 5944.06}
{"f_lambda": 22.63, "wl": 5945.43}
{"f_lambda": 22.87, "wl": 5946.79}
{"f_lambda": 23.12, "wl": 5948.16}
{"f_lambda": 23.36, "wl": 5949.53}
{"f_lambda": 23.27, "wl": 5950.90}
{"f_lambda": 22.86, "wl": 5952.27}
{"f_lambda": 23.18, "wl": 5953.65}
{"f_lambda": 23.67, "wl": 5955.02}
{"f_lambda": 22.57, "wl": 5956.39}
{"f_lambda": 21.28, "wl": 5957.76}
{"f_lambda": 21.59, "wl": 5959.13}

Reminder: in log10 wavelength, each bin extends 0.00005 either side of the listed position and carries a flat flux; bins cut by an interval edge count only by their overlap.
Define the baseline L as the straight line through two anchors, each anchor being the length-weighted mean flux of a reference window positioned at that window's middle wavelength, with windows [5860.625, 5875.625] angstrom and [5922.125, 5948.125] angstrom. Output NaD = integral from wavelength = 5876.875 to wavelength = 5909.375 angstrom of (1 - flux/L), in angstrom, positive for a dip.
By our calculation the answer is 2.82 angstrom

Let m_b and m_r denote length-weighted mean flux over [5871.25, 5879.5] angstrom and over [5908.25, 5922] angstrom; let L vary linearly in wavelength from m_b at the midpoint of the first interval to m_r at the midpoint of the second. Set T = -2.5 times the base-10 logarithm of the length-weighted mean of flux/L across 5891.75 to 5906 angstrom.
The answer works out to 0.16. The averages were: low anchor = 24.2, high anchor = 23.3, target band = 20.5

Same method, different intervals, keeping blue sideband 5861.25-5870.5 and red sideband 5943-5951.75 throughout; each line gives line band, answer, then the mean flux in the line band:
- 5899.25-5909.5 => 0.01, 22.9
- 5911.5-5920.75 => -0.02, 23.5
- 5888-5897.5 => 0.30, 17.6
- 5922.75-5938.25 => -0.02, 23.5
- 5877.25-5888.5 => -0.01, 23.3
